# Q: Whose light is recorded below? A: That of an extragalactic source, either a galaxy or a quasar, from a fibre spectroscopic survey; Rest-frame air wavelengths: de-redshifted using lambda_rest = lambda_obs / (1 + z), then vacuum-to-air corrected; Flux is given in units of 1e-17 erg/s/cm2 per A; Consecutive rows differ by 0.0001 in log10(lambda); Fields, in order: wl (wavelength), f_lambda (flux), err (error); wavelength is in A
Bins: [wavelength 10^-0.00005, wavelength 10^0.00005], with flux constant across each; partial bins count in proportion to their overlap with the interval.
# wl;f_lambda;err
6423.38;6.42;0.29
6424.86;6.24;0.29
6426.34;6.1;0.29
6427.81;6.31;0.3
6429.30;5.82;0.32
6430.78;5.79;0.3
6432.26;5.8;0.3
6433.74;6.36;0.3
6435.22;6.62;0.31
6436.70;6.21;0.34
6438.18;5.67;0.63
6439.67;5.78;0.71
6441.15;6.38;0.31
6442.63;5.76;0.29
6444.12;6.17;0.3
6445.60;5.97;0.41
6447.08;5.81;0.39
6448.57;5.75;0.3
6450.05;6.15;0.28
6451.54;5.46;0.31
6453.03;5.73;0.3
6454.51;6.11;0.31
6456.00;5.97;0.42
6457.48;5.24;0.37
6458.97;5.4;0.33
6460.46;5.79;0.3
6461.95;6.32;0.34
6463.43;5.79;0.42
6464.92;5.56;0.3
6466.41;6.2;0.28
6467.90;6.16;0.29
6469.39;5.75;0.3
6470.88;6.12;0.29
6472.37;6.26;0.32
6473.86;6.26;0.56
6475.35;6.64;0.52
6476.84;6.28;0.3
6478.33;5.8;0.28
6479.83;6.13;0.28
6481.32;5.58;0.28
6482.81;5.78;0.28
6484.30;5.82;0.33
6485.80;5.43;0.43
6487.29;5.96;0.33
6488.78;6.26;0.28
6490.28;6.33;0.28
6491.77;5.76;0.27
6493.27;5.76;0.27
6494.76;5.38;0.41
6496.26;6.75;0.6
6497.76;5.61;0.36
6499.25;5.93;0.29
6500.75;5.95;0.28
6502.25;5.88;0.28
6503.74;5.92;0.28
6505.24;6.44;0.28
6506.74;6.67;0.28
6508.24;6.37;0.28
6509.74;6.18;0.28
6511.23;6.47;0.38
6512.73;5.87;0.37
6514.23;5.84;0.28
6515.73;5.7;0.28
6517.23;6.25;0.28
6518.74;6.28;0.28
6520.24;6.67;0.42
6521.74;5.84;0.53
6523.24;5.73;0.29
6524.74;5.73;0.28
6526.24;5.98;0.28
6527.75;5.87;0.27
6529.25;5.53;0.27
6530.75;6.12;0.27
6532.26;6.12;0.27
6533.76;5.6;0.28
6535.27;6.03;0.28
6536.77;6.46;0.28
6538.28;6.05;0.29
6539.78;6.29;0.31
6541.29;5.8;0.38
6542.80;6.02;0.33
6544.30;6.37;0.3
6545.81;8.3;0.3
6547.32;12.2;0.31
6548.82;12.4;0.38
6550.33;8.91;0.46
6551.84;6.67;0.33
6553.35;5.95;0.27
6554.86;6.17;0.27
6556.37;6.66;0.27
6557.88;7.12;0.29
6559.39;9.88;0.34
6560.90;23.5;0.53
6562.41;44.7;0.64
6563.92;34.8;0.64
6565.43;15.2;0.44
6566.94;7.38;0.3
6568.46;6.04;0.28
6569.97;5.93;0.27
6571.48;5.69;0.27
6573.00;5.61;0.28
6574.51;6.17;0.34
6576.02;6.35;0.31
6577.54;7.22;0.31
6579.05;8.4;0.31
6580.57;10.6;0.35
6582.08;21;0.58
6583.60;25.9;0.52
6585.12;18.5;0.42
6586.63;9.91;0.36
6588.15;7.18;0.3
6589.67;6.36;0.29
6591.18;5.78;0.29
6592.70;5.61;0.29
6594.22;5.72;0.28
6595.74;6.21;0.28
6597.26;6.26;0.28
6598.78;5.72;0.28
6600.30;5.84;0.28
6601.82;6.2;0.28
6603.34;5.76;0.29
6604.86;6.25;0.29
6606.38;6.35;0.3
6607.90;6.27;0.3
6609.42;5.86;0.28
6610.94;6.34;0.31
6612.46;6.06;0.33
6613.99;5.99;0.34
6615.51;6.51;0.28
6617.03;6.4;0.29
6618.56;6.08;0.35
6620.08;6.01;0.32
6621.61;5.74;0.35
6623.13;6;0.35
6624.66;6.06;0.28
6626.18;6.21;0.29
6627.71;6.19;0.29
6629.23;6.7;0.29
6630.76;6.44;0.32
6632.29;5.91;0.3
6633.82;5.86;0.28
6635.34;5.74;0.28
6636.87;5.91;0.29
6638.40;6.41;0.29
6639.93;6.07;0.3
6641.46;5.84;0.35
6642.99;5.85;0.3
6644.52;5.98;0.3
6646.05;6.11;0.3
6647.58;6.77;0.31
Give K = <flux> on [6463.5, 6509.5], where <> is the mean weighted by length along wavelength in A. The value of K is 6.02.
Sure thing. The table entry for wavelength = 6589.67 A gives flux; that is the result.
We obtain 6.36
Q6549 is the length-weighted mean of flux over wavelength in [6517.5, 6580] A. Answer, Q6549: 9.01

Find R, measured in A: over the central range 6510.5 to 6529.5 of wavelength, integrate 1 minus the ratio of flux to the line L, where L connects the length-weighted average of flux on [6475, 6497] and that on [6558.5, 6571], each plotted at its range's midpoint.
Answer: 8.7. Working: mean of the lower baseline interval 5.96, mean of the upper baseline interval 18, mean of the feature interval 5.99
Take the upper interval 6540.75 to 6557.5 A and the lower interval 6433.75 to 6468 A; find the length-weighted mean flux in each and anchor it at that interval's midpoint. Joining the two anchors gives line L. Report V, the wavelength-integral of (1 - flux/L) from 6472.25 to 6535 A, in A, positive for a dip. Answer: 8.0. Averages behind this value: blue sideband 5.92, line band 6.01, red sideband 7.78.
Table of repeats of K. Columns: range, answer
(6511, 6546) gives 6.08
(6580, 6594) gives 12.1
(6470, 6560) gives 6.43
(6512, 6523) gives 6.05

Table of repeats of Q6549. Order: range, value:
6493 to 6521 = 6.11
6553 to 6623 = 9.53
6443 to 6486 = 5.92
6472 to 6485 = 6.06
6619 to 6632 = 6.16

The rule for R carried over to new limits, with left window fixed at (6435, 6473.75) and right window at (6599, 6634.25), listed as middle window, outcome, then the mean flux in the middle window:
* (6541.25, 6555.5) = -4.6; 8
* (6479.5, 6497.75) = 0.2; 5.89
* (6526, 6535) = 0.2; 5.87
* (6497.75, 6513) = -0.4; 6.15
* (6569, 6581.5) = -2.3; 7.18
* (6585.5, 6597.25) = -1.8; 7.04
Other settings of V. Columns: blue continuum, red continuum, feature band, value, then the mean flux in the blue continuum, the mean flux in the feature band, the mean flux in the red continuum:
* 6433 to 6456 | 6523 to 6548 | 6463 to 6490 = 0.7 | 5.99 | 5.99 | 6.48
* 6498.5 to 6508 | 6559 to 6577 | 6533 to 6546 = 5.4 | 6.15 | 6.24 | 14.3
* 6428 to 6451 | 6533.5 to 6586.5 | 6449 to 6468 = 2.7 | 6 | 5.83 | 11.1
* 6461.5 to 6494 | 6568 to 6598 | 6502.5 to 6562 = 2.5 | 6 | 7.34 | 9.05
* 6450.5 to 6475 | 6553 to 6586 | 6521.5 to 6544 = 10.0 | 5.9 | 5.96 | 13.2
